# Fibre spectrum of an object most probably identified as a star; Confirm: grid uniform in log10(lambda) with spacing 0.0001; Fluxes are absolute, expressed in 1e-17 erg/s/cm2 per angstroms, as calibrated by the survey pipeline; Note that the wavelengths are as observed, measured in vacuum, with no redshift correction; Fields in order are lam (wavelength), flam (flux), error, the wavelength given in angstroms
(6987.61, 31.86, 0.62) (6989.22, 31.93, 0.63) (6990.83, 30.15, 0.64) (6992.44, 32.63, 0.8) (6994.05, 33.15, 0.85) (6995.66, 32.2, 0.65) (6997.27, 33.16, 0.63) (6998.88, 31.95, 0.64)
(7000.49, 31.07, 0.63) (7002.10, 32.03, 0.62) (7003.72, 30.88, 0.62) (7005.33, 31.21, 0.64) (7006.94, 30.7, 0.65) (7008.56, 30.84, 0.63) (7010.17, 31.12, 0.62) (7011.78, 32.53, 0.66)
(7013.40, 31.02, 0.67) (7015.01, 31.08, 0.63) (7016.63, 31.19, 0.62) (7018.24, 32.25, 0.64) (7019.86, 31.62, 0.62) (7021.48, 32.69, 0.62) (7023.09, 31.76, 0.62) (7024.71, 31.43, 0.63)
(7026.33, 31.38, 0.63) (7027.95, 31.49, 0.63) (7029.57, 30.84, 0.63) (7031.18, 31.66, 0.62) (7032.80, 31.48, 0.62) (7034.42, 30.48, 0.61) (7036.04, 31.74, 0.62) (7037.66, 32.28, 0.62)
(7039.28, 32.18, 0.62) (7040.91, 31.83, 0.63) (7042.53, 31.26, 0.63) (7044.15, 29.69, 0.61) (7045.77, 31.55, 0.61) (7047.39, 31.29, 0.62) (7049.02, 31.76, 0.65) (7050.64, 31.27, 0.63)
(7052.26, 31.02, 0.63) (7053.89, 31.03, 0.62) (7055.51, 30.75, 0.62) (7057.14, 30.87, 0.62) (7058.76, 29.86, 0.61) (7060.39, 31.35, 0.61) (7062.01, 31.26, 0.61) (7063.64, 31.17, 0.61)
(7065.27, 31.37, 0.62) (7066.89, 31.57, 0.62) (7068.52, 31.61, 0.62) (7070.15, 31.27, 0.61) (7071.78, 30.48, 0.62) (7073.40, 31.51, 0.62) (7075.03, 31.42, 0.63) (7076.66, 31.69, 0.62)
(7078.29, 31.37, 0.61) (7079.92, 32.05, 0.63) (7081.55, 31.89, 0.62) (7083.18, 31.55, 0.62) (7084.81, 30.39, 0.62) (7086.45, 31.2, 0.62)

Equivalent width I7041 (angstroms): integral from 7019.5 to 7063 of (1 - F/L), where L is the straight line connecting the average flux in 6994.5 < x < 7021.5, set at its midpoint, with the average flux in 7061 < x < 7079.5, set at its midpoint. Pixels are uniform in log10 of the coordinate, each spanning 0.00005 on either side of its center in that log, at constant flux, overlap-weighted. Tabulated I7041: 0.2 angstroms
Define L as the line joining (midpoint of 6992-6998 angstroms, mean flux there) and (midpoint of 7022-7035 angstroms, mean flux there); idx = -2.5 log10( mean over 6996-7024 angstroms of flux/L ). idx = 0.02 mag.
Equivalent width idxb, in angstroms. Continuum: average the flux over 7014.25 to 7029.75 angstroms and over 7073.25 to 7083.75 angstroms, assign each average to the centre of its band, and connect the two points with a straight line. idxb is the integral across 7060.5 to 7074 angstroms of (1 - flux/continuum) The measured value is 0.2 angstroms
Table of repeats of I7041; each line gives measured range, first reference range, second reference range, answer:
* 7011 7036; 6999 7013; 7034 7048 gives -0.1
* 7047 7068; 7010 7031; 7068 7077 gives 0.2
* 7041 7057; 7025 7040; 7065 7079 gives 0.2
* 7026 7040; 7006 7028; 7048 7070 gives -0.1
